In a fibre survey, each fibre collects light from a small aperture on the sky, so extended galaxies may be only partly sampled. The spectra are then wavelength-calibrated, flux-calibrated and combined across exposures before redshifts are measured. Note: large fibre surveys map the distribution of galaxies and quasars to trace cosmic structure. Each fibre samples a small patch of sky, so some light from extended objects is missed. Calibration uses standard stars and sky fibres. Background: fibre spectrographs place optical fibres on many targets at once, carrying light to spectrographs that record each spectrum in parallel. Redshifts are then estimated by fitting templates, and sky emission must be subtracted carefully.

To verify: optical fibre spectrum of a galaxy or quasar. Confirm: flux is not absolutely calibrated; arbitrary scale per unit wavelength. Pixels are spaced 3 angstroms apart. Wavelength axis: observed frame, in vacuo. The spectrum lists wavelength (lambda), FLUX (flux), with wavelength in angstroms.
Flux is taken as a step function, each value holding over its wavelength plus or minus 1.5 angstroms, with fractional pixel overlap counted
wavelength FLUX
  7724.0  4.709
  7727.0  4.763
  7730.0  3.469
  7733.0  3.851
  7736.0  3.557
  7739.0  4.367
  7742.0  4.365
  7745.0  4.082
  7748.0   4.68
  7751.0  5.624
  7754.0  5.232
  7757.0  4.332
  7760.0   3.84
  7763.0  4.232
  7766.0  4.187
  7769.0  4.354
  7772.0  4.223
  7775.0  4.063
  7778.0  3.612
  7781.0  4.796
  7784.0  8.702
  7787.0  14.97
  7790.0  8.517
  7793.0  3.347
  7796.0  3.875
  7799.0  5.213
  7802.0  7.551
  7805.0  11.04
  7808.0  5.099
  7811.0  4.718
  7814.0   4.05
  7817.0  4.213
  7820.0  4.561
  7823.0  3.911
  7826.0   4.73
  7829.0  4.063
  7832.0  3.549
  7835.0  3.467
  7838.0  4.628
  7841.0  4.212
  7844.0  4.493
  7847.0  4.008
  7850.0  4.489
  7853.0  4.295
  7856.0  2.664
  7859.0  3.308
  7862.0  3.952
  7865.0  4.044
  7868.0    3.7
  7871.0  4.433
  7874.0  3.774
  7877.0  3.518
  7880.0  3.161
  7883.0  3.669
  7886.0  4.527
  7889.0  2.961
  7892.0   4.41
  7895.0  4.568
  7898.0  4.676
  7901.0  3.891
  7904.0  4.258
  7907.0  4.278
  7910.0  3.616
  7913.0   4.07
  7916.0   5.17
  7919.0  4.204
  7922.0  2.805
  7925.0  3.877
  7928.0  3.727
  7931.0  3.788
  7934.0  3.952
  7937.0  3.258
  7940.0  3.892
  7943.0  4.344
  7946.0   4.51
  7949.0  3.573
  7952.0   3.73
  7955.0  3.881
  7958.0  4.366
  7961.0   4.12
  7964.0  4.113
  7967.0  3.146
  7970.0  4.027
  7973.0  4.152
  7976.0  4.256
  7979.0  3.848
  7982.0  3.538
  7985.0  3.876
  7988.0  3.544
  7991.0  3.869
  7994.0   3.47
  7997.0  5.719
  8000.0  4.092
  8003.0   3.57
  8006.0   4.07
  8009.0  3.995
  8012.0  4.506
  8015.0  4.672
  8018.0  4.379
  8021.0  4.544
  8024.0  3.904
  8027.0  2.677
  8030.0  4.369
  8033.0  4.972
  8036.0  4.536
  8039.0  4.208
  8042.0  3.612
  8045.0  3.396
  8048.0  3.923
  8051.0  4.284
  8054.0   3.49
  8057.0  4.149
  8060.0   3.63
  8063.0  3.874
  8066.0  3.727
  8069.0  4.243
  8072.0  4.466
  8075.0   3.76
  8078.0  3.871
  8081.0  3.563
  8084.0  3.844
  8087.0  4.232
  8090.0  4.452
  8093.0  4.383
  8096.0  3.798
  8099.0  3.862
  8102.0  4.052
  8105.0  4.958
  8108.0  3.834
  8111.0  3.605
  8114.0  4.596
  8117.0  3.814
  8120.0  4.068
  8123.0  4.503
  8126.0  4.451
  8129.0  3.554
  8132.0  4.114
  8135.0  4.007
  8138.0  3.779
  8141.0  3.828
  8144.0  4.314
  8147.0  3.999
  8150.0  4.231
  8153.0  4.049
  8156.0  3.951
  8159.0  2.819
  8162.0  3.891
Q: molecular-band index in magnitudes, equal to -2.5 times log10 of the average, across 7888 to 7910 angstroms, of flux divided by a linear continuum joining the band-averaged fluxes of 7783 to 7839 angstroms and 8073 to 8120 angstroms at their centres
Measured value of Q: 0.26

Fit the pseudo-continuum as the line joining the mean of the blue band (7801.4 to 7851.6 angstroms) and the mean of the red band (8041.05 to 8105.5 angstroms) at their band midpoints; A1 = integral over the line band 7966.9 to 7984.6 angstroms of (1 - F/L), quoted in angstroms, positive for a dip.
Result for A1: 1.7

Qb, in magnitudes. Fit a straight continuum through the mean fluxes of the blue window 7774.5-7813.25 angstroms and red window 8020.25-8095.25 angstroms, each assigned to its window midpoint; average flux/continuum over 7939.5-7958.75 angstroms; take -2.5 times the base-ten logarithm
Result 0.25 mag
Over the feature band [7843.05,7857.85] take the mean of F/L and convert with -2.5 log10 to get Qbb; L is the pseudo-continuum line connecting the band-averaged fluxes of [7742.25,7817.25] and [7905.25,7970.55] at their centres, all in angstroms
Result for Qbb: 0.22 mag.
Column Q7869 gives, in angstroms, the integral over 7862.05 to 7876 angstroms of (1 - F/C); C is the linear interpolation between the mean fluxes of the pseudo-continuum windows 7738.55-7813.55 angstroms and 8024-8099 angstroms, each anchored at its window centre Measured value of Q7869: 3.0 angstroms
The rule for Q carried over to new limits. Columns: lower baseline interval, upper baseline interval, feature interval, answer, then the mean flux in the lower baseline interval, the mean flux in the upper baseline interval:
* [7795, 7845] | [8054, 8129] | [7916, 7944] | 0.19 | 4.92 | 4.05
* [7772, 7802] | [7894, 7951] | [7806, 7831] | 0.26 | 6.3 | 4.02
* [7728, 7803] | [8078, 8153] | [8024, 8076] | 0.08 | 5.14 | 4.07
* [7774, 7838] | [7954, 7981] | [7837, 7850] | 0.20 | 5.61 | 3.98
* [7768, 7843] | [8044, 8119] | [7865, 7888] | 0.30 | 5.42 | 4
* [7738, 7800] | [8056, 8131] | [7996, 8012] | 0.03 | 5.27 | 4.05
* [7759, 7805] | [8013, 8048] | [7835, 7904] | 0.31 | 5.89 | 4.11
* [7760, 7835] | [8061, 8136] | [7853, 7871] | 0.36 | 5.41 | 4.06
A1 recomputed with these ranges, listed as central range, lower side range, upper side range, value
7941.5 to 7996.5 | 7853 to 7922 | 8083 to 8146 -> 0.7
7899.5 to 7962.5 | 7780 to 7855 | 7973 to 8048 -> 9.0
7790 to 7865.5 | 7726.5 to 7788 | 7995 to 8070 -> 1.7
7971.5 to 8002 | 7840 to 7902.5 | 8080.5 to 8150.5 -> -0.2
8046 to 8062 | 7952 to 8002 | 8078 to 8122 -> 0.6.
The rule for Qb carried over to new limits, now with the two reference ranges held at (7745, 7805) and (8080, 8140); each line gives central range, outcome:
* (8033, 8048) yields 0.094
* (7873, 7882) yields 0.429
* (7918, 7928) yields 0.342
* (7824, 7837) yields 0.330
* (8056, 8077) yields 0.081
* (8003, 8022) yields 0.058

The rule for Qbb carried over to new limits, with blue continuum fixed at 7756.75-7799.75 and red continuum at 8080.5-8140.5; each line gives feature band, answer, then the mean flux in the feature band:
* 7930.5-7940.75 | 0.290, 3.7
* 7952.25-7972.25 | 0.198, 3.94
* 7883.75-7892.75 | 0.278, 3.9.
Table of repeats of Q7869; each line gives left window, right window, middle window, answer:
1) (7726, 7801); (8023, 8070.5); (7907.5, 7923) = 1.50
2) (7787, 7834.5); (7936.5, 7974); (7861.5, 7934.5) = 9.44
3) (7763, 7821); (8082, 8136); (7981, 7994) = 2.95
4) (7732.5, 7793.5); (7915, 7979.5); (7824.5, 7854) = 3.18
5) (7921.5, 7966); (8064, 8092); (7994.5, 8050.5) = -2.86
